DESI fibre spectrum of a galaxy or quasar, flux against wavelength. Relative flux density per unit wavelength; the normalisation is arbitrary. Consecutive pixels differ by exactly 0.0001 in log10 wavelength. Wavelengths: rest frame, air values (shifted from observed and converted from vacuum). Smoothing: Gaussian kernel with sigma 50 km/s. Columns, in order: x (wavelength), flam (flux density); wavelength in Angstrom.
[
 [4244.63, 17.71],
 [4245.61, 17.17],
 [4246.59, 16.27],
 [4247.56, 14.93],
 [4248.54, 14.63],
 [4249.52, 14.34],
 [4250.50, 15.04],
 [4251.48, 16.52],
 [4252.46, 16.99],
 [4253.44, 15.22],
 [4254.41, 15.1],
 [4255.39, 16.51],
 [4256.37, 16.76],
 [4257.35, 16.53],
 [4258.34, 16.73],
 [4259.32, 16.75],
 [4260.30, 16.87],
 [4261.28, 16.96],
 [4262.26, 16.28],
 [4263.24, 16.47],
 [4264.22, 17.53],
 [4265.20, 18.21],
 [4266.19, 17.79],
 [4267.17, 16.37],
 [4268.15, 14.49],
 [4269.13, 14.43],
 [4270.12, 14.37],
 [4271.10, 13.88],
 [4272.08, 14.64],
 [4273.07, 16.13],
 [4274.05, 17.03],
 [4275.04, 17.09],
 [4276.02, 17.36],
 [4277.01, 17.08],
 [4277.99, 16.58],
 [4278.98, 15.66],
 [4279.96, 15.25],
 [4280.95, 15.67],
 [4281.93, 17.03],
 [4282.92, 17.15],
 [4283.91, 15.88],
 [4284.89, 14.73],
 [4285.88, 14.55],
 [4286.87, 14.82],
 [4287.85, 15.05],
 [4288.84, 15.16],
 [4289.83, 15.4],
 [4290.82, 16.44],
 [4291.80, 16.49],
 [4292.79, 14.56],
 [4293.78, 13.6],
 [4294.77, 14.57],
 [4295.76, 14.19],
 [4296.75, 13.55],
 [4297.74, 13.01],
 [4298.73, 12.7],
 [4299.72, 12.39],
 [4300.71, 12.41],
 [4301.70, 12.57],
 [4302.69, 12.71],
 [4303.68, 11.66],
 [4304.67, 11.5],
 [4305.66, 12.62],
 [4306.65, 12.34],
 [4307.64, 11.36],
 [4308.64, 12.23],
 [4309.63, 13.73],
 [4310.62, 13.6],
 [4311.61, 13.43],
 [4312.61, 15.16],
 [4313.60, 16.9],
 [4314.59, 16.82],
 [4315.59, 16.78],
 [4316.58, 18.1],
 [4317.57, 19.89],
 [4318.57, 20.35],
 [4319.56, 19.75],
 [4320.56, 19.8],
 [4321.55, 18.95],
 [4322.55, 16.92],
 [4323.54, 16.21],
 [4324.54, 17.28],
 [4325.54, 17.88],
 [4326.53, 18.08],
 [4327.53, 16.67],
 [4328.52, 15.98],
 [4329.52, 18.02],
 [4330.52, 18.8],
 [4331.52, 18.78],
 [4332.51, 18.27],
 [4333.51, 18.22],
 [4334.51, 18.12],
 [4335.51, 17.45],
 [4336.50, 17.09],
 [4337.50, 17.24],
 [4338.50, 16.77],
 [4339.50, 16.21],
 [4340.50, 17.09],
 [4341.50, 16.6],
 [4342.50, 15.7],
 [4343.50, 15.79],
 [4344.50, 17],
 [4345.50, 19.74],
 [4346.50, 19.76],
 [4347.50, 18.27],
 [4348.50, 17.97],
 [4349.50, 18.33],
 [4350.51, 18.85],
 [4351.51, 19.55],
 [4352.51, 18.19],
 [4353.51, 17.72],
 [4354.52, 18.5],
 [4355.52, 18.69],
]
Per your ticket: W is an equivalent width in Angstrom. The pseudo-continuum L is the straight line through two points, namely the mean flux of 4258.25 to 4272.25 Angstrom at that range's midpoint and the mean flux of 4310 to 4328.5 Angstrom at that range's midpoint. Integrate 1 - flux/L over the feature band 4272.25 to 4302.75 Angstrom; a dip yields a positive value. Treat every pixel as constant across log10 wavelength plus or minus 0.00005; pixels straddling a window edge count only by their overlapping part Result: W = 2.8 Angstrom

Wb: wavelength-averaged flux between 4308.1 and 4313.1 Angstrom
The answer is 13.6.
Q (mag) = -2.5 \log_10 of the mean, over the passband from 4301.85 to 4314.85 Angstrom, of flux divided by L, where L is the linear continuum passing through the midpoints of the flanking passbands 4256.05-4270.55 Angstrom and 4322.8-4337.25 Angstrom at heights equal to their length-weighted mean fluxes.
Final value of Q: 0.28 mag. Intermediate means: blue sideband 16.4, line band 13.3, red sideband 17.6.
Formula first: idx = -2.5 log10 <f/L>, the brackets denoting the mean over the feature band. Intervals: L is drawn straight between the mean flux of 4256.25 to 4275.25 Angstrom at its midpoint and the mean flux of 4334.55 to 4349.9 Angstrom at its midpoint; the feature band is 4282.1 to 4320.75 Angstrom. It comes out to 0.14 mag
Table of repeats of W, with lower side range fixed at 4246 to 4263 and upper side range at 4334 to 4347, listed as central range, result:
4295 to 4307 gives 2.9 Angstrom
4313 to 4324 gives -0.8 Angstrom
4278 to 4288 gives 0.5 Angstrom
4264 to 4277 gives 0.1 Angstrom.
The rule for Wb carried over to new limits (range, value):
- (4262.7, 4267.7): 17.2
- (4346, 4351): 18.6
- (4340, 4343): 16.5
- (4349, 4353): 18.7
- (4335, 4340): 17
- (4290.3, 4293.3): 15.8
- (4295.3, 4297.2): 13.9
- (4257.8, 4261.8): 16.8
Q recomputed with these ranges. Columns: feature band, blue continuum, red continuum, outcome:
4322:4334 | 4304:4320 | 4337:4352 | -0.07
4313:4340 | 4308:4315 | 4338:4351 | -0.13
